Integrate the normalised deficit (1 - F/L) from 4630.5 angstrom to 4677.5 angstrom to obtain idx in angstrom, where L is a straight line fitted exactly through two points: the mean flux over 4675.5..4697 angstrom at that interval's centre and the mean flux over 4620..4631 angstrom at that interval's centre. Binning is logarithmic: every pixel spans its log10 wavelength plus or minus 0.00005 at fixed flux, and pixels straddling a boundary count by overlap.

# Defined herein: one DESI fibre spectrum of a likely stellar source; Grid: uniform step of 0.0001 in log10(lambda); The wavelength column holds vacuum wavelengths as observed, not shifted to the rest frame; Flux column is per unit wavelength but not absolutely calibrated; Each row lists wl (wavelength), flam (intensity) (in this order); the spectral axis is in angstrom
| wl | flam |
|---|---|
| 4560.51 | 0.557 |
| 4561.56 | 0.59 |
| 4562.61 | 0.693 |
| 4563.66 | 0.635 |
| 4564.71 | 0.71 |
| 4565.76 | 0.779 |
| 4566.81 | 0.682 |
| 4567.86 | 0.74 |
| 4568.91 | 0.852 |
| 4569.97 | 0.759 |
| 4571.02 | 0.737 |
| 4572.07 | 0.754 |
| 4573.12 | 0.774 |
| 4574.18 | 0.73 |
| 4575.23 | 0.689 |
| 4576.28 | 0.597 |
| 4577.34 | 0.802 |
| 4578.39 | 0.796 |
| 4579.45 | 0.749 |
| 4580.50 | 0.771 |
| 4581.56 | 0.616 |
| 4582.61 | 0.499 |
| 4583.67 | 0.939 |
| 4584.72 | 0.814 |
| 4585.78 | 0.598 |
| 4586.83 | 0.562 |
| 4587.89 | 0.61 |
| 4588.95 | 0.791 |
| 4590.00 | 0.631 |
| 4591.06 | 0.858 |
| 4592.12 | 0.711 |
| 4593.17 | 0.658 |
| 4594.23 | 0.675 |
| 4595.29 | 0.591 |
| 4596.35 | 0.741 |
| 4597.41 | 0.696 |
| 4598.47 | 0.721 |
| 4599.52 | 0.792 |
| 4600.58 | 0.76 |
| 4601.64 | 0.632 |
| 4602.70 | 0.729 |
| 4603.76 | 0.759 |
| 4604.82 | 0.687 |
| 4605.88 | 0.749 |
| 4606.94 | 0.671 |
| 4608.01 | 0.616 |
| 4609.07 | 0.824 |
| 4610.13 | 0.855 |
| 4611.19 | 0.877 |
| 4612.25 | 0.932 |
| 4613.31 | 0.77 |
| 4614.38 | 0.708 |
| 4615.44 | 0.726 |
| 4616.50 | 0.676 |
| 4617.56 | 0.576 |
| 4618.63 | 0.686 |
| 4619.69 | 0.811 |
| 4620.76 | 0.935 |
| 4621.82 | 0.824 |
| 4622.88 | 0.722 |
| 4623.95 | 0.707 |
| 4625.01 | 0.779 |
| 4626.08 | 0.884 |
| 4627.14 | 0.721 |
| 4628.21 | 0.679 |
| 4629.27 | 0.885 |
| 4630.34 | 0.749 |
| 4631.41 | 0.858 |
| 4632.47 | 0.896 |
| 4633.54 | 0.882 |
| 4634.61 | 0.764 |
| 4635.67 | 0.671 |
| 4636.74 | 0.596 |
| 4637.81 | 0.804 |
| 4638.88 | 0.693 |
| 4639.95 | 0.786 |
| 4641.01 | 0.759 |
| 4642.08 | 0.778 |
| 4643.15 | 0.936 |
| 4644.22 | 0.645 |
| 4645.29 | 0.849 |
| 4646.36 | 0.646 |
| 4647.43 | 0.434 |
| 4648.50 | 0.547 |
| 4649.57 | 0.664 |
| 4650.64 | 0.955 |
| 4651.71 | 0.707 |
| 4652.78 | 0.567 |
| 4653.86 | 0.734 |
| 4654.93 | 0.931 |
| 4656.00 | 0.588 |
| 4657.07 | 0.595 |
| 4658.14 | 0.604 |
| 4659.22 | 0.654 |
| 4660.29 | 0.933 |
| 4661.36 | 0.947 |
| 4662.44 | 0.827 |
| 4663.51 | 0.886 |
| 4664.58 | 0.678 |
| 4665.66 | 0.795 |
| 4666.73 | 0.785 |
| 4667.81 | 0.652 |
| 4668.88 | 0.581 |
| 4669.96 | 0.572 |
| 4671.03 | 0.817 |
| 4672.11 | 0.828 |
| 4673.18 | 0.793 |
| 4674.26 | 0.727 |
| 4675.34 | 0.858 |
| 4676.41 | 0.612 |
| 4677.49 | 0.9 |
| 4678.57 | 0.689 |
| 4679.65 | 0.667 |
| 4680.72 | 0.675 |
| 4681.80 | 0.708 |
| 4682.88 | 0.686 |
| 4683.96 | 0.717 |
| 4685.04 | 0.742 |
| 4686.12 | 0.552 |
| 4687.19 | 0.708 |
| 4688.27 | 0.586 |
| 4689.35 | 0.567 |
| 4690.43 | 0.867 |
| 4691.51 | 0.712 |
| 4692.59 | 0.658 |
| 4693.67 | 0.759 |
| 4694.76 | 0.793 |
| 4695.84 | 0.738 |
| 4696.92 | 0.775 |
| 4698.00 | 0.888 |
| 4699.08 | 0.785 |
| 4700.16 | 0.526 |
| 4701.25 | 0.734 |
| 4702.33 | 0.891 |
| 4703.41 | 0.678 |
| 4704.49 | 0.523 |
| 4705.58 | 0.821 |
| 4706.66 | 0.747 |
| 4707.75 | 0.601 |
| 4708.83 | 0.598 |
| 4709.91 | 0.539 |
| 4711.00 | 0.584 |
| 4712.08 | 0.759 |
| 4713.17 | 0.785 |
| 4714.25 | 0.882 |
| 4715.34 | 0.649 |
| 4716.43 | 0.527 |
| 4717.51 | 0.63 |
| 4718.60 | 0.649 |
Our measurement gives 0.5 angstrom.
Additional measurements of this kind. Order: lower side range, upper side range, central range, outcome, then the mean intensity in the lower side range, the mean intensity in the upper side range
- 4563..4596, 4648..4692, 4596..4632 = -2.0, 0.713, 0.722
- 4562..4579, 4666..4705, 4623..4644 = -1.6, 0.732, 0.716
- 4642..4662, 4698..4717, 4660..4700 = -1.9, 0.721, 0.69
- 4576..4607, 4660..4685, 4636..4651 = 0.4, 0.708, 0.751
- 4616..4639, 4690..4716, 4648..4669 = 0.3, 0.765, 0.719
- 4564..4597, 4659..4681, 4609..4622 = -0.9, 0.716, 0.759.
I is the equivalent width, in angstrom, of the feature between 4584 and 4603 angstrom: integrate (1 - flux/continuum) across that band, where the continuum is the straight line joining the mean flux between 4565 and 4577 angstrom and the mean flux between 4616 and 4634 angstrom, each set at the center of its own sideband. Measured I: 1.36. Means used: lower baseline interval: 0.736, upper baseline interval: 0.78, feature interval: 0.701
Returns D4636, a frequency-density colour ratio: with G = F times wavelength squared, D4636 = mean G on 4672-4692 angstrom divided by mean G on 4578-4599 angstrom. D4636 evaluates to 1.06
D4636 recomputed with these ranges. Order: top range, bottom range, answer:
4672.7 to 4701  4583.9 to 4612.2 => 1.03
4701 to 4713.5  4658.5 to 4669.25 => 0.90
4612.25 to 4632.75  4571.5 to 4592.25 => 1.10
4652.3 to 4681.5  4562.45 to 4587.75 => 1.07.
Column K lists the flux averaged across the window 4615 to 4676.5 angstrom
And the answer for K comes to 0.746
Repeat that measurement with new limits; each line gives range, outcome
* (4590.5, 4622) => 0.74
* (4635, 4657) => 0.712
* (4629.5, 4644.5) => 0.777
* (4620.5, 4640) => 0.779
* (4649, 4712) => 0.719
